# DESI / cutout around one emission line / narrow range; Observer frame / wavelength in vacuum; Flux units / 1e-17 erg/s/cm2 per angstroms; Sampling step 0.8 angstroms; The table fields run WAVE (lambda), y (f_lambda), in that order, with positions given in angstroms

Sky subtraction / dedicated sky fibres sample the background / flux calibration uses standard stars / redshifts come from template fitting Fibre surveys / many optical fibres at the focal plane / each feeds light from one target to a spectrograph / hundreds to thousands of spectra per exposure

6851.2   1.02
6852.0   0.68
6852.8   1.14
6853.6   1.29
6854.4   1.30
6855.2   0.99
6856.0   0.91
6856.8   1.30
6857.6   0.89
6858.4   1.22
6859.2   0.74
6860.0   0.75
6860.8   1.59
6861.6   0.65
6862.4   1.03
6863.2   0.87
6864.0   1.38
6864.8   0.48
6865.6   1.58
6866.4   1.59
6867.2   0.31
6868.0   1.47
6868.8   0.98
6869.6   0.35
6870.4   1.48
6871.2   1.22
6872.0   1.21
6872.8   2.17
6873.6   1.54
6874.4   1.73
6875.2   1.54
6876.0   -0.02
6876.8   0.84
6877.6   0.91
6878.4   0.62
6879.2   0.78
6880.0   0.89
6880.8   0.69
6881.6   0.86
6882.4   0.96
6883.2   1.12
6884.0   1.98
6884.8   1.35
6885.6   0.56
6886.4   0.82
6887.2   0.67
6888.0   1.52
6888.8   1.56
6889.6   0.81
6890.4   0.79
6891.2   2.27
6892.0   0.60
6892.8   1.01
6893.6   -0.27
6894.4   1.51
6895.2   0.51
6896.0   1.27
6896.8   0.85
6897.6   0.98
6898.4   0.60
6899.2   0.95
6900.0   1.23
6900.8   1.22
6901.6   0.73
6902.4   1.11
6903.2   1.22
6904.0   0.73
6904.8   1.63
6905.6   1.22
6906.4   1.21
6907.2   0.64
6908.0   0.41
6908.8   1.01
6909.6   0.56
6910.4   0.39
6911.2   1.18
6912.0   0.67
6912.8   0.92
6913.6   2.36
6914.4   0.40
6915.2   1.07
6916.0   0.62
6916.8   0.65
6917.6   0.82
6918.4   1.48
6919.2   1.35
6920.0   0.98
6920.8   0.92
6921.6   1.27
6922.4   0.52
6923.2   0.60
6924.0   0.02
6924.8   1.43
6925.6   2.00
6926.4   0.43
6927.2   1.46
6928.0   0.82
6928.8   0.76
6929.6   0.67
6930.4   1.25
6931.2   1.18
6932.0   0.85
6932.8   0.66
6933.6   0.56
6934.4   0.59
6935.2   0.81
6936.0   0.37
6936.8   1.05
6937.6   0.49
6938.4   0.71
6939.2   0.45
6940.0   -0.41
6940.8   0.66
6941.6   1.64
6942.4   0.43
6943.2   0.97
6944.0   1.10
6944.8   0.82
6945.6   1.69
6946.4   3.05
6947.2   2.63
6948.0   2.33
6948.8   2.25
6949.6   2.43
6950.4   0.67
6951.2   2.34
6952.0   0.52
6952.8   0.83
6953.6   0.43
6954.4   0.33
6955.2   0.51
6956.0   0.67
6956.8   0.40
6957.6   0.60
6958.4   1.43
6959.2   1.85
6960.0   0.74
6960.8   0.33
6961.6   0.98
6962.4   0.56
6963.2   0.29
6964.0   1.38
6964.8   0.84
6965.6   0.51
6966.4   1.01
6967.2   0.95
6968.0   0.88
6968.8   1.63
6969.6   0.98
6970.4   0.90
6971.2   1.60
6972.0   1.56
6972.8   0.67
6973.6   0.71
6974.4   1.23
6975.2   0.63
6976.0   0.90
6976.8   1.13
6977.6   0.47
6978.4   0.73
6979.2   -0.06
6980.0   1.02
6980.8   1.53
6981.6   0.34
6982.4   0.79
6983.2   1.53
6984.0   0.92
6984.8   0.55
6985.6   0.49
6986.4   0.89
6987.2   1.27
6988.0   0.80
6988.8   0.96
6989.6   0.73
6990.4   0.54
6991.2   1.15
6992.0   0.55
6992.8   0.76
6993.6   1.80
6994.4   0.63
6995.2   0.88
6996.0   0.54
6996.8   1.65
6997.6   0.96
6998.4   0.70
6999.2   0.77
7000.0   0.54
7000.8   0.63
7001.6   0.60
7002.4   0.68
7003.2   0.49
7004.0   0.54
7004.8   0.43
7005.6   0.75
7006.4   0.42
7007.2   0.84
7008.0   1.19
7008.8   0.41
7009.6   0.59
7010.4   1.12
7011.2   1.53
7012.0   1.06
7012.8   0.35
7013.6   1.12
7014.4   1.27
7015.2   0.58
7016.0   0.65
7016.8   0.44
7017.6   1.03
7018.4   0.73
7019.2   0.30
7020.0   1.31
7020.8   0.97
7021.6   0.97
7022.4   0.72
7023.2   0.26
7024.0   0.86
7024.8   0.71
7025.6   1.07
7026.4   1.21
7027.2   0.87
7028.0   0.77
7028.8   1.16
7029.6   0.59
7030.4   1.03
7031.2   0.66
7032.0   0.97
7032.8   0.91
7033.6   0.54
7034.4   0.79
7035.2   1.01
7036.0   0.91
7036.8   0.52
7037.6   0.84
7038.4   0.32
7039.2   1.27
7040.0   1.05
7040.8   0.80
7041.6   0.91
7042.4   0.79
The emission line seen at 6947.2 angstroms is H-beta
